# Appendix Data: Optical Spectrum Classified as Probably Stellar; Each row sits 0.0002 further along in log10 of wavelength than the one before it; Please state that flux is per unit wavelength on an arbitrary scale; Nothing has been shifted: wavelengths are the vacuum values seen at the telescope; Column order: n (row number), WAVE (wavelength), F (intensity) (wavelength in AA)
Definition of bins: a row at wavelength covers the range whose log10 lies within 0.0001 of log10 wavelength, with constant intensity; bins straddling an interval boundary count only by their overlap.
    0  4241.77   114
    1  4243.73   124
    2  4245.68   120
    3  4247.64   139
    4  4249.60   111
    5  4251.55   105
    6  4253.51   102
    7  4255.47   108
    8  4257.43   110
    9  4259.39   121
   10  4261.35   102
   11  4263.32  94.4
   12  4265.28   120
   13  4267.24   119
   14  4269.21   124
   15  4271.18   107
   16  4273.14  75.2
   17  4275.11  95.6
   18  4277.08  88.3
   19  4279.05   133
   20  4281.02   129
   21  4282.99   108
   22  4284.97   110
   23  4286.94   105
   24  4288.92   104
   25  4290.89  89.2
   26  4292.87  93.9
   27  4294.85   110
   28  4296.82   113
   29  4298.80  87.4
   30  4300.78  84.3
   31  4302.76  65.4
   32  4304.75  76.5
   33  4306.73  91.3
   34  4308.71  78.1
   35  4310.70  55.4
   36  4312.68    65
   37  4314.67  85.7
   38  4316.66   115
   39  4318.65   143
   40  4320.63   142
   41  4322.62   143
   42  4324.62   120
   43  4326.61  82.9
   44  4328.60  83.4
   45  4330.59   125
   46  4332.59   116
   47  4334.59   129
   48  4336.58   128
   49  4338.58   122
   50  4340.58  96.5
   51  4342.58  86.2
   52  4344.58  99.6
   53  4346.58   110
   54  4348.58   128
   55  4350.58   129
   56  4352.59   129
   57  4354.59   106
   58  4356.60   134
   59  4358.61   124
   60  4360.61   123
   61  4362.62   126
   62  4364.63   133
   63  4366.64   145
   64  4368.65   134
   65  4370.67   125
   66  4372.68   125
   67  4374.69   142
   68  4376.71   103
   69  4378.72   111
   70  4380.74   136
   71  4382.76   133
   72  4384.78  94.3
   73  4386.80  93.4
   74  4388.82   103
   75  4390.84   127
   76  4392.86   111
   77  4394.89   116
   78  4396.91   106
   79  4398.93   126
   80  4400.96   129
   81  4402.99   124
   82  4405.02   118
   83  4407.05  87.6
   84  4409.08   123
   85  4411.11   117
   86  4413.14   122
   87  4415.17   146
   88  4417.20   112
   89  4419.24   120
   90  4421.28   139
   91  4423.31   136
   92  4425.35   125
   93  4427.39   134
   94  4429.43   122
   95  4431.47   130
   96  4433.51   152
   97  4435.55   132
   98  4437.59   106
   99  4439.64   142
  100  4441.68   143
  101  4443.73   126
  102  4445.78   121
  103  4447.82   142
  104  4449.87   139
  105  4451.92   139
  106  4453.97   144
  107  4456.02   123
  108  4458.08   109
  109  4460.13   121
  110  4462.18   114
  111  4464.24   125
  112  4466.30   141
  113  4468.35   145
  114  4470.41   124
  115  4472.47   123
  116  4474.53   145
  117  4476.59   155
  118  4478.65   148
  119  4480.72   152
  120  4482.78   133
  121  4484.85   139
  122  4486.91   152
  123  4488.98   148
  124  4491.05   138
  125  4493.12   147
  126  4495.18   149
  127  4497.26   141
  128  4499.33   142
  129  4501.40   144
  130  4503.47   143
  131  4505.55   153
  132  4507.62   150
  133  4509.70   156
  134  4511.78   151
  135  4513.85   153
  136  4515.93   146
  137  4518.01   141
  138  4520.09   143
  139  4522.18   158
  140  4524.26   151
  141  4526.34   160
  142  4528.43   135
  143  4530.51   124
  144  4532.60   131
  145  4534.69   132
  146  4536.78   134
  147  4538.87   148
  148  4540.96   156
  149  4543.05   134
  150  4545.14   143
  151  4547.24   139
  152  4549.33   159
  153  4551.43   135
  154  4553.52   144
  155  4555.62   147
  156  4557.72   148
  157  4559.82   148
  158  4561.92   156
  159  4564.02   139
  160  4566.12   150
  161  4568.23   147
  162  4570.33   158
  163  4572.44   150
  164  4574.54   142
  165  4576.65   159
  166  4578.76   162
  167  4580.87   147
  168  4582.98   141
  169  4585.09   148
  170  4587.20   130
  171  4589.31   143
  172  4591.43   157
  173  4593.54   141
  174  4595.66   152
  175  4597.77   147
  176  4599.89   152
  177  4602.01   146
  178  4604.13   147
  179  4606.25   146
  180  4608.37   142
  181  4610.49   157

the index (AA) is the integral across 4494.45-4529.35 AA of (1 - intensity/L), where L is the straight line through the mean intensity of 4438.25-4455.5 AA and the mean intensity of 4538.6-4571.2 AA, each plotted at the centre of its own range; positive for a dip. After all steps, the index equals -1.4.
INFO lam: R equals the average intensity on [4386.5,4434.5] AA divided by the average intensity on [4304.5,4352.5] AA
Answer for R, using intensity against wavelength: 1.14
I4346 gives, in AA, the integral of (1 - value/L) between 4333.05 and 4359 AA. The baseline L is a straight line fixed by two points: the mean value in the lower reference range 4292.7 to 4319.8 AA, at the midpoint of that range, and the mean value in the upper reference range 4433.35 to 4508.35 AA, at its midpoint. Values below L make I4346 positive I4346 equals -3.8 AA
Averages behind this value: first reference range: 90.5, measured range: 117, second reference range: 137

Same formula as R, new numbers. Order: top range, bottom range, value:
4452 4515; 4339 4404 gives 1.18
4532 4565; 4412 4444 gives 1.10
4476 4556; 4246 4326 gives 1.39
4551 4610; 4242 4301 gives 1.36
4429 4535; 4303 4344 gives 1.34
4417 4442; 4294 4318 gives 1.51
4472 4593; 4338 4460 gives 1.18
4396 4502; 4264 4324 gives 1.29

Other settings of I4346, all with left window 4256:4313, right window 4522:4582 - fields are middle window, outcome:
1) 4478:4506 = -1.9 AA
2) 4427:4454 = -1.5 AA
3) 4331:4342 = -1.0 AA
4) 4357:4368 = -1.8 AA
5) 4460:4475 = 0.2 AA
